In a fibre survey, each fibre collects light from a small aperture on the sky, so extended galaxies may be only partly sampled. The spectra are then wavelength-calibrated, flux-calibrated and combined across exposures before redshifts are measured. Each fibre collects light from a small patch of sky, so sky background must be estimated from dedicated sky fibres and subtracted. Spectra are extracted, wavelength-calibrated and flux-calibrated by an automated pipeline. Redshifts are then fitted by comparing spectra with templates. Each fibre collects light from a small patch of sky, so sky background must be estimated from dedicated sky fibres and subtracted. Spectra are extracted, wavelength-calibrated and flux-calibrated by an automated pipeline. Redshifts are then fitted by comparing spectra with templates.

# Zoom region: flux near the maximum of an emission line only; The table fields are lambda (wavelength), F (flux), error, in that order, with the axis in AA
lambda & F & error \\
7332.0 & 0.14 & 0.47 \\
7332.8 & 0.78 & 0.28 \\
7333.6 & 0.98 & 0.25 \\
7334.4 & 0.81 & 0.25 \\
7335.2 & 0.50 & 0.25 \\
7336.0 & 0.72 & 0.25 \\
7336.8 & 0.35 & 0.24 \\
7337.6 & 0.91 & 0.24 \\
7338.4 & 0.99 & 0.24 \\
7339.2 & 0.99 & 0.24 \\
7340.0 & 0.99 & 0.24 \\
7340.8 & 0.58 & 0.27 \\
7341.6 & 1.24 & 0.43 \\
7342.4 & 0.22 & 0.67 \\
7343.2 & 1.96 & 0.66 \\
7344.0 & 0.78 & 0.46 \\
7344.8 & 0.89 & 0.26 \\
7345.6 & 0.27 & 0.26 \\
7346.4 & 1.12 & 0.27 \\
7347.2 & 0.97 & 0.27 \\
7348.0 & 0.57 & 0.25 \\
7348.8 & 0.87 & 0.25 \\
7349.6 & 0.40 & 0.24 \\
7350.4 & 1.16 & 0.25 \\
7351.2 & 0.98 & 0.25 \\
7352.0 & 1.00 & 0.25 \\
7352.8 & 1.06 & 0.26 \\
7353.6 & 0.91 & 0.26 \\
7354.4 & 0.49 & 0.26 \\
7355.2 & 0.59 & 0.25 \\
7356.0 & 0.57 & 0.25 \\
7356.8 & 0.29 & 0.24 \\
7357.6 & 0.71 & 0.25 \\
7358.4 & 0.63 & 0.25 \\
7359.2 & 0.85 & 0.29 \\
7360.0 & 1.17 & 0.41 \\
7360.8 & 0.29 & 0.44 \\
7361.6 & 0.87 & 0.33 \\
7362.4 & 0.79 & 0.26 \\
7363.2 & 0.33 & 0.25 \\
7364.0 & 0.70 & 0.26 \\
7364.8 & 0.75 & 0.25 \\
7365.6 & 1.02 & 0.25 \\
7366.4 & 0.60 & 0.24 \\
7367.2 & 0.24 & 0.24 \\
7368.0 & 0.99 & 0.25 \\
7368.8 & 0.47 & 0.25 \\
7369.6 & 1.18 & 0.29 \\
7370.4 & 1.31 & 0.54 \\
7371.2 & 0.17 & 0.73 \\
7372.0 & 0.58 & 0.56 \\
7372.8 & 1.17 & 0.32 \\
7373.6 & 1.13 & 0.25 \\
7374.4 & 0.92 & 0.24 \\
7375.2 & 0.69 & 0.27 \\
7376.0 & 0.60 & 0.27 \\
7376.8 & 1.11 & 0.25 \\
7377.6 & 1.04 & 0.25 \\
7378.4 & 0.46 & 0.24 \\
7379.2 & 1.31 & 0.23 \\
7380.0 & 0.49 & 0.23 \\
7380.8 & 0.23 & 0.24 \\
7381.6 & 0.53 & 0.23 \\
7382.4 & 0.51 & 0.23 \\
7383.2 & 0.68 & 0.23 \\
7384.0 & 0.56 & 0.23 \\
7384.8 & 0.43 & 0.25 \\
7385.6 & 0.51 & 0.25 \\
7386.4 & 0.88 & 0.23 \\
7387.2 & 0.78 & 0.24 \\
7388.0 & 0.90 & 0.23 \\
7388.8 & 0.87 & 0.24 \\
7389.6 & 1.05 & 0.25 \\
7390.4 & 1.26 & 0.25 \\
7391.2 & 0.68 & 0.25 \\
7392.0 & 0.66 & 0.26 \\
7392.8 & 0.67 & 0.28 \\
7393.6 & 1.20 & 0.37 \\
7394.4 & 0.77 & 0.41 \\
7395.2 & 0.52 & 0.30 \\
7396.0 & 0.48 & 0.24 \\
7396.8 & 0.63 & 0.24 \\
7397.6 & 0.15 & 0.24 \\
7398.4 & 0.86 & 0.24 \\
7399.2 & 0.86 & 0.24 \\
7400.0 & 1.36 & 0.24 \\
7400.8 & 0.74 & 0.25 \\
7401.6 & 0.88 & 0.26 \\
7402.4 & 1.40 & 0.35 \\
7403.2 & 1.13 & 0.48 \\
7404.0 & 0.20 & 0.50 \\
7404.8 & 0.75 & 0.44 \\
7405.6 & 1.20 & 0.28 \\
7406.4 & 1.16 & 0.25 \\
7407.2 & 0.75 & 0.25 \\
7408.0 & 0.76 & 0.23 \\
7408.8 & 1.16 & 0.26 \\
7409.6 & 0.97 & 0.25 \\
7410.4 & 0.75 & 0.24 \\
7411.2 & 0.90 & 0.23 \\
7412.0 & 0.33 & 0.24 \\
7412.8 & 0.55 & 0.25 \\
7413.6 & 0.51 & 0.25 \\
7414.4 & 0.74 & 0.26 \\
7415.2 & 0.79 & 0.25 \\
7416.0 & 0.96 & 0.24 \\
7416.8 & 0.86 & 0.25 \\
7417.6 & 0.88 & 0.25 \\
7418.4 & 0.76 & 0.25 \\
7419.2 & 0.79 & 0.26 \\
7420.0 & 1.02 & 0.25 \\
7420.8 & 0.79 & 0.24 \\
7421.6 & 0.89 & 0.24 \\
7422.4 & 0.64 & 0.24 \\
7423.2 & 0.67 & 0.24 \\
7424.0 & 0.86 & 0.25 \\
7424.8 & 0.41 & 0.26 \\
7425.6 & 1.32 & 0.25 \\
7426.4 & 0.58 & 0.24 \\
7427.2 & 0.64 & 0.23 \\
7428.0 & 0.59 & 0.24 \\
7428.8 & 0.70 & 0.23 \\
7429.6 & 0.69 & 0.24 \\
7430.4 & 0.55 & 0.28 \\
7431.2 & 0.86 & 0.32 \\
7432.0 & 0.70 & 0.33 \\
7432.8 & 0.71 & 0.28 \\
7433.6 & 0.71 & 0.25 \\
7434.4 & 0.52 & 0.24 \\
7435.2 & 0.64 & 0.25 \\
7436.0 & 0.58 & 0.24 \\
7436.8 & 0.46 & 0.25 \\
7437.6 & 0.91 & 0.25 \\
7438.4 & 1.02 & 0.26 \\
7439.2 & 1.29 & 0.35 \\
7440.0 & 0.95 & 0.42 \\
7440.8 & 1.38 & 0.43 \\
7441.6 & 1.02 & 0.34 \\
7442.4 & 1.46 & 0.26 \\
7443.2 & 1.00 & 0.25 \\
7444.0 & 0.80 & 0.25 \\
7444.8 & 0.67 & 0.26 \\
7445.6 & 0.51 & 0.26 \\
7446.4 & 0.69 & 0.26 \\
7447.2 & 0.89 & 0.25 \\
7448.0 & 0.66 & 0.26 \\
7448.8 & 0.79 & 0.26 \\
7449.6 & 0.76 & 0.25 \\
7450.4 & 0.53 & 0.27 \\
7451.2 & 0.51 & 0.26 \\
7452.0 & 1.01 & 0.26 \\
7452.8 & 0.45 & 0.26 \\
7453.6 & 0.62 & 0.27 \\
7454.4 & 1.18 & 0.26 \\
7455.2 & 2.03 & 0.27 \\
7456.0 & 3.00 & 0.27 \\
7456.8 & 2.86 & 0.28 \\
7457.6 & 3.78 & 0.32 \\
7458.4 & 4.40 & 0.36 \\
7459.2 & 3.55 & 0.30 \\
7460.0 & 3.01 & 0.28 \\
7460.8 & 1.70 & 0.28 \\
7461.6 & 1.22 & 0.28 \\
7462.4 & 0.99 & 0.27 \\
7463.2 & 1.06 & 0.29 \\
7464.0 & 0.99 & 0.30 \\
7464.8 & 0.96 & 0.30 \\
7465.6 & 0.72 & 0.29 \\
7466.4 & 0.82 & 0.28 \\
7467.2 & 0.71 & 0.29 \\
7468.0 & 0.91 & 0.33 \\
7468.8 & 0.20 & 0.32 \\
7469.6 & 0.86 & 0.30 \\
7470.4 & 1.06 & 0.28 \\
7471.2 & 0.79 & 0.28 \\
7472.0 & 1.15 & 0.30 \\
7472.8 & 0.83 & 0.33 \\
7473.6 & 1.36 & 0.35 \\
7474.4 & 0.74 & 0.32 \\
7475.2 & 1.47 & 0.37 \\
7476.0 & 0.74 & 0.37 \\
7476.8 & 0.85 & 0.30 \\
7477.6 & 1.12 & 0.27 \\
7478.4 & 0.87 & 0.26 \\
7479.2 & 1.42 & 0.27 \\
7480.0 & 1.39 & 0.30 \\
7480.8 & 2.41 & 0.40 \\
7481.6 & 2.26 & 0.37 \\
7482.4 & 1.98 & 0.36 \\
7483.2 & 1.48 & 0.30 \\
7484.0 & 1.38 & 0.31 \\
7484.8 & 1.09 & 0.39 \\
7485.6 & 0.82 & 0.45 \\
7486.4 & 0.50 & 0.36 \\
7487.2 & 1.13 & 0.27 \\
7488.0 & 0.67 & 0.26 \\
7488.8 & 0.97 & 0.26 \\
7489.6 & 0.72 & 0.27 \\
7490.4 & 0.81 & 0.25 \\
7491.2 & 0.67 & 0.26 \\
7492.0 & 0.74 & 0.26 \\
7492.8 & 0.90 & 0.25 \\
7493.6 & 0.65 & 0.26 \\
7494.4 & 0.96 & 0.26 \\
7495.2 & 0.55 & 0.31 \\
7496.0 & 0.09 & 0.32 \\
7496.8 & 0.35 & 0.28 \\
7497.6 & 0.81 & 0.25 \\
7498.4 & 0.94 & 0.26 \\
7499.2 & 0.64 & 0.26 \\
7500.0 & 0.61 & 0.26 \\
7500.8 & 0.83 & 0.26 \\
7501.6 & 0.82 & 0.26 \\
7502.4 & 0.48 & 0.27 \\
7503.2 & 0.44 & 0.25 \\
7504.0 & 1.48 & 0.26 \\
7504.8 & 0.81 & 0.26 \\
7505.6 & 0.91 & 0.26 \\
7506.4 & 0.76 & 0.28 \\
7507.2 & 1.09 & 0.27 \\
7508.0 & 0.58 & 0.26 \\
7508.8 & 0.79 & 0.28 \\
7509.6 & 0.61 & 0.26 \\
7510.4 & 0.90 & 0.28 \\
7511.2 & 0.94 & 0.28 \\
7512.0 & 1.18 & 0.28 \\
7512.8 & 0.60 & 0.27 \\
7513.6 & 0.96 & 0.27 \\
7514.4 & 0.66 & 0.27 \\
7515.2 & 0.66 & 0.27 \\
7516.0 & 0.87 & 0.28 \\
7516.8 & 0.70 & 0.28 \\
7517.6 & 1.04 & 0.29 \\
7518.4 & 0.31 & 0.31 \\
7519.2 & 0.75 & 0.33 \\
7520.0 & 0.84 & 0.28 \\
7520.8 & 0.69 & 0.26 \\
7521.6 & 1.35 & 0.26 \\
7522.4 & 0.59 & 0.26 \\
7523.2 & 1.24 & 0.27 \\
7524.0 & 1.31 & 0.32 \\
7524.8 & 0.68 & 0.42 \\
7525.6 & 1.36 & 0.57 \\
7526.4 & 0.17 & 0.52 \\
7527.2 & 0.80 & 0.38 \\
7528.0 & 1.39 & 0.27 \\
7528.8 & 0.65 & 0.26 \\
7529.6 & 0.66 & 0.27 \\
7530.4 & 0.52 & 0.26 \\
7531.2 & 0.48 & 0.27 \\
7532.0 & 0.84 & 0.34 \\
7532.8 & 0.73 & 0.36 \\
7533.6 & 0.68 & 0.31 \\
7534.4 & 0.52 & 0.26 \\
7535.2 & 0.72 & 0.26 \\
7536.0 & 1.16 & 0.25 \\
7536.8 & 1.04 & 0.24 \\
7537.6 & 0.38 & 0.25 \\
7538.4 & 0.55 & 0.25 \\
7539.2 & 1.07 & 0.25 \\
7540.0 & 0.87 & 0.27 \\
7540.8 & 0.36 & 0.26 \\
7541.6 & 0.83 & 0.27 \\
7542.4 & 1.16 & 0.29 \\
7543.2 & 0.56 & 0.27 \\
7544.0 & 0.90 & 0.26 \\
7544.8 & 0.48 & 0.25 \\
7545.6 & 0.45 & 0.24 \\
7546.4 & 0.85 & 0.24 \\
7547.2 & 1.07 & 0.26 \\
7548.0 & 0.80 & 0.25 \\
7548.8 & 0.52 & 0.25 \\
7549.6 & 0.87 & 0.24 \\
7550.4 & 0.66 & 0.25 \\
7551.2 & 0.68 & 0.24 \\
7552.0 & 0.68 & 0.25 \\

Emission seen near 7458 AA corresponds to H-alpha 6563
